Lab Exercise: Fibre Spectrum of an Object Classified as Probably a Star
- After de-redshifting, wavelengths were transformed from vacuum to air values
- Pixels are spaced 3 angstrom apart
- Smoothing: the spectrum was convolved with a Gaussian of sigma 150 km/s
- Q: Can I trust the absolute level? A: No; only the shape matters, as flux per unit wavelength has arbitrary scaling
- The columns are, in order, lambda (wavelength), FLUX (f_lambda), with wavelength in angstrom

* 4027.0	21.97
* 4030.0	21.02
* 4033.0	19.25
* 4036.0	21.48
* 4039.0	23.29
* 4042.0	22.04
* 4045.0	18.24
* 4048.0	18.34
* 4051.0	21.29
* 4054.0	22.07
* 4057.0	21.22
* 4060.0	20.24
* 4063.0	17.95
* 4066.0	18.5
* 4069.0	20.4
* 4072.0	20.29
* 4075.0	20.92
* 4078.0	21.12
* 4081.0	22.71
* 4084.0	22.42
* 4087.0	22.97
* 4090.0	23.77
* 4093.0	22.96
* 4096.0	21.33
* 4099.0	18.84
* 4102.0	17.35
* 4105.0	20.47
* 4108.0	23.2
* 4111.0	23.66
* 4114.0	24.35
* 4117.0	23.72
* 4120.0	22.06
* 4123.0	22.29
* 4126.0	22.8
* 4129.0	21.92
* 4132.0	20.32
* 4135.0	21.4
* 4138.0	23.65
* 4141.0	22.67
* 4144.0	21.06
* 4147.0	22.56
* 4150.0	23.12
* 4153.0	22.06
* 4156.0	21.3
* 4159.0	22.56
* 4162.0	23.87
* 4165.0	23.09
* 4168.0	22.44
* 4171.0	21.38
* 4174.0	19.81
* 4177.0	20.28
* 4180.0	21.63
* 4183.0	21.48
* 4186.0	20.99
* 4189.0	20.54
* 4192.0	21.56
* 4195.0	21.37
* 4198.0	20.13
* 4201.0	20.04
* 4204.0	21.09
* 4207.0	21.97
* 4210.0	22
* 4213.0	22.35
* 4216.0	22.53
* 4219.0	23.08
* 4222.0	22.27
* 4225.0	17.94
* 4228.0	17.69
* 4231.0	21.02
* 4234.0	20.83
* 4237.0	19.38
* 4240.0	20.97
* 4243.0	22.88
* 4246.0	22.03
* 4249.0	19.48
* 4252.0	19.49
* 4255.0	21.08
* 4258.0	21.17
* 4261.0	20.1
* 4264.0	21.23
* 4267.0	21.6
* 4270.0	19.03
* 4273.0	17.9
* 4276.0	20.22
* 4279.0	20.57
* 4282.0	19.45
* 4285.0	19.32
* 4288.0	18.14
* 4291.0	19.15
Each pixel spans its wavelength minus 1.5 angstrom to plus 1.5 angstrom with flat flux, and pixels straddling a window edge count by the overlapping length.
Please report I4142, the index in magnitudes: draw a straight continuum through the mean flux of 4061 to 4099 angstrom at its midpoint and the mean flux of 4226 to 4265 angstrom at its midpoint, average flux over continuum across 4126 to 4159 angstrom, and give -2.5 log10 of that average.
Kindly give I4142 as -0.06 mag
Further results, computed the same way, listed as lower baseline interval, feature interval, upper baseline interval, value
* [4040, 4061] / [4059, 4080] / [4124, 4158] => 0.05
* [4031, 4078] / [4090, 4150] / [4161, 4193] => -0.05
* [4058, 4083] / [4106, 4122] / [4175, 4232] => -0.13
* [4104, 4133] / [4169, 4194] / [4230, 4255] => 0.03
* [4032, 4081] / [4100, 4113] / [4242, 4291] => -0.04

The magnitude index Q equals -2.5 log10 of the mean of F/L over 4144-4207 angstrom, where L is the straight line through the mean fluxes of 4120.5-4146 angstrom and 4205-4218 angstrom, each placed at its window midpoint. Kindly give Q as 0.03 mag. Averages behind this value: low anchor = 22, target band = 21.6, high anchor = 22.2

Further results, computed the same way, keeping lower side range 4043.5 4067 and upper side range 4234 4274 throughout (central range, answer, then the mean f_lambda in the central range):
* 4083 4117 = -0.11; 22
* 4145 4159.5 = -0.11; 22.3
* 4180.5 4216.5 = -0.05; 21.3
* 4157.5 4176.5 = -0.10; 22.1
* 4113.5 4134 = -0.12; 22.4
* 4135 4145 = -0.12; 22.4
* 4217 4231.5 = 0.00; 20.4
